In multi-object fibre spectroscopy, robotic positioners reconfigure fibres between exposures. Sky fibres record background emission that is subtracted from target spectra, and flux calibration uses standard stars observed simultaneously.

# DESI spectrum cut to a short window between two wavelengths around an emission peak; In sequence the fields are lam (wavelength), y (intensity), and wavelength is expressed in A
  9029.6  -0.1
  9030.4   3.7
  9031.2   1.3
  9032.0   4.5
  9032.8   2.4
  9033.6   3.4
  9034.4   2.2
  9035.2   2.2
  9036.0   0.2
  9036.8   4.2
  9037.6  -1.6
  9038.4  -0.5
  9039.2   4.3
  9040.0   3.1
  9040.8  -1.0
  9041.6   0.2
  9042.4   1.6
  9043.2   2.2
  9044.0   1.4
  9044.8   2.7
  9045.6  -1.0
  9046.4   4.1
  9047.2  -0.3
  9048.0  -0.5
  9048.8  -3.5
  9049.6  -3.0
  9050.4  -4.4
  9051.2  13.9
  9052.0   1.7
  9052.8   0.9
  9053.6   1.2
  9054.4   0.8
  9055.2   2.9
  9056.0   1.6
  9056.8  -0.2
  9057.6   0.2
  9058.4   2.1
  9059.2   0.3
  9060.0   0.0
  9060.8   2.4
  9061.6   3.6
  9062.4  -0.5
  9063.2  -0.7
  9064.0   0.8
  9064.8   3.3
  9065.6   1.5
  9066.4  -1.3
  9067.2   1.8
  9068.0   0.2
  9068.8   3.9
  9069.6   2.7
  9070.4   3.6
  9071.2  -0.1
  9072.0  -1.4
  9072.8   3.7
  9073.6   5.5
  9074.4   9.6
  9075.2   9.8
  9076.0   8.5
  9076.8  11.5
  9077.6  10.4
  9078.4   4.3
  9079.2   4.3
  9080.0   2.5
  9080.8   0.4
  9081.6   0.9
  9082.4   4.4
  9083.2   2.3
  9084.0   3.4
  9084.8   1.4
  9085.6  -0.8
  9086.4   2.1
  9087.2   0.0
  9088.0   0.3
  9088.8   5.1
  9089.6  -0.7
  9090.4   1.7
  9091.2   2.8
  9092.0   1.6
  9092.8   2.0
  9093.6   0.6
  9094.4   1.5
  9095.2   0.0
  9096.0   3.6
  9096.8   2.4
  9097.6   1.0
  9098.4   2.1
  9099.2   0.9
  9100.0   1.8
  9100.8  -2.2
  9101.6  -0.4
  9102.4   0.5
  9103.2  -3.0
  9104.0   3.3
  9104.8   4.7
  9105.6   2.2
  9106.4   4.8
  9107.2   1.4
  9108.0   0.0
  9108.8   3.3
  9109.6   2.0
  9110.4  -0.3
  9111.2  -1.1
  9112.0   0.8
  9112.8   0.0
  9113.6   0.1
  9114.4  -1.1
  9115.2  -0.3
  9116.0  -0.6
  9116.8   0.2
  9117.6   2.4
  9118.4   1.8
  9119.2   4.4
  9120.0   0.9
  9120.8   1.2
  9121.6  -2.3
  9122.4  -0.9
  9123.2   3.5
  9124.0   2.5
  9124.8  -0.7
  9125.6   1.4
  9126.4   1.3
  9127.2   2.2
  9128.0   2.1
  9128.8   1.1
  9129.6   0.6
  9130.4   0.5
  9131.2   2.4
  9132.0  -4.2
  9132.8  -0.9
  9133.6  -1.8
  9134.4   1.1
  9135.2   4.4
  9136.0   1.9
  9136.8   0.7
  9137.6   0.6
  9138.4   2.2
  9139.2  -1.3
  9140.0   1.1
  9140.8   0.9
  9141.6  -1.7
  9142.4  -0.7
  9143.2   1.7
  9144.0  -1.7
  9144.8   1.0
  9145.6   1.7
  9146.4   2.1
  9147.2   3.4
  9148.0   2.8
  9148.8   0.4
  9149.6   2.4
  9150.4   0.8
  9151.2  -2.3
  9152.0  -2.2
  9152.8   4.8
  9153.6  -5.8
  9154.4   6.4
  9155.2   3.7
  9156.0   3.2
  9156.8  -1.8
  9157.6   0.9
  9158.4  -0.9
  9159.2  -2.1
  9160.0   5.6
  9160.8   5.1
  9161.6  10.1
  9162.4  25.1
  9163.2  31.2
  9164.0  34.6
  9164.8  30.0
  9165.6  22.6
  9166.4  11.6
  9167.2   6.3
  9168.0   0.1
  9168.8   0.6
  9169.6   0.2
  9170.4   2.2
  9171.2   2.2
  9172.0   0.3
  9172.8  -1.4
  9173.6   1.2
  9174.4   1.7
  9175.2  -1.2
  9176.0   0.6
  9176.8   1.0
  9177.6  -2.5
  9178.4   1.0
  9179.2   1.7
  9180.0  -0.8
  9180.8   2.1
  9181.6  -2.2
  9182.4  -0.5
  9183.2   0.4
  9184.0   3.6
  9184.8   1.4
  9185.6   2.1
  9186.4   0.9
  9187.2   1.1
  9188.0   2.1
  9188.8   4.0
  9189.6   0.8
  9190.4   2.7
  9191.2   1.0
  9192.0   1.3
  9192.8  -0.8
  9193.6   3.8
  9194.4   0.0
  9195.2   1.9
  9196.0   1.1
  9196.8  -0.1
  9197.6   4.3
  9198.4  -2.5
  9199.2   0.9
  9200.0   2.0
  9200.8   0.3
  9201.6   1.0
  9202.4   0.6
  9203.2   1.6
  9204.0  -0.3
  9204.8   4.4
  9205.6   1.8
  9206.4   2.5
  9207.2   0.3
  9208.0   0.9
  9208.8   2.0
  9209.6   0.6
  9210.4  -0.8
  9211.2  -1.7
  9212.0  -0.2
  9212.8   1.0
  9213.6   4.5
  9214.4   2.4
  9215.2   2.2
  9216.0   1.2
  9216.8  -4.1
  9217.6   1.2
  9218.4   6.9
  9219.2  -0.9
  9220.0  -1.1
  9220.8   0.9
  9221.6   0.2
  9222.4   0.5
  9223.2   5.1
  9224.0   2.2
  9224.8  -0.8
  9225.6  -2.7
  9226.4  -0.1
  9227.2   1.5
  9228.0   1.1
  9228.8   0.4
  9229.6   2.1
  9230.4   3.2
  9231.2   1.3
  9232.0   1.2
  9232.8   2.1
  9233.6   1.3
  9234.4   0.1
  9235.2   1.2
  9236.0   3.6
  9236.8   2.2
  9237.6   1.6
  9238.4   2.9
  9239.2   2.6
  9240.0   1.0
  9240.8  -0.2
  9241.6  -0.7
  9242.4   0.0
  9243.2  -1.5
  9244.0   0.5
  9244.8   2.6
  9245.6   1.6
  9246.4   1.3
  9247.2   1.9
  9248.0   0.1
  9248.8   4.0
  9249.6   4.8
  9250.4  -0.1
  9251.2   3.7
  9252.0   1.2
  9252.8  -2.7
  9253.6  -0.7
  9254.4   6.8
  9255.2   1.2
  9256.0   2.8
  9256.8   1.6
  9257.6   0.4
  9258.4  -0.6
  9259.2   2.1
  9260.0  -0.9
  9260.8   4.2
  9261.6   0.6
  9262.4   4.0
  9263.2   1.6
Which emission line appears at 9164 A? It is [O III]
